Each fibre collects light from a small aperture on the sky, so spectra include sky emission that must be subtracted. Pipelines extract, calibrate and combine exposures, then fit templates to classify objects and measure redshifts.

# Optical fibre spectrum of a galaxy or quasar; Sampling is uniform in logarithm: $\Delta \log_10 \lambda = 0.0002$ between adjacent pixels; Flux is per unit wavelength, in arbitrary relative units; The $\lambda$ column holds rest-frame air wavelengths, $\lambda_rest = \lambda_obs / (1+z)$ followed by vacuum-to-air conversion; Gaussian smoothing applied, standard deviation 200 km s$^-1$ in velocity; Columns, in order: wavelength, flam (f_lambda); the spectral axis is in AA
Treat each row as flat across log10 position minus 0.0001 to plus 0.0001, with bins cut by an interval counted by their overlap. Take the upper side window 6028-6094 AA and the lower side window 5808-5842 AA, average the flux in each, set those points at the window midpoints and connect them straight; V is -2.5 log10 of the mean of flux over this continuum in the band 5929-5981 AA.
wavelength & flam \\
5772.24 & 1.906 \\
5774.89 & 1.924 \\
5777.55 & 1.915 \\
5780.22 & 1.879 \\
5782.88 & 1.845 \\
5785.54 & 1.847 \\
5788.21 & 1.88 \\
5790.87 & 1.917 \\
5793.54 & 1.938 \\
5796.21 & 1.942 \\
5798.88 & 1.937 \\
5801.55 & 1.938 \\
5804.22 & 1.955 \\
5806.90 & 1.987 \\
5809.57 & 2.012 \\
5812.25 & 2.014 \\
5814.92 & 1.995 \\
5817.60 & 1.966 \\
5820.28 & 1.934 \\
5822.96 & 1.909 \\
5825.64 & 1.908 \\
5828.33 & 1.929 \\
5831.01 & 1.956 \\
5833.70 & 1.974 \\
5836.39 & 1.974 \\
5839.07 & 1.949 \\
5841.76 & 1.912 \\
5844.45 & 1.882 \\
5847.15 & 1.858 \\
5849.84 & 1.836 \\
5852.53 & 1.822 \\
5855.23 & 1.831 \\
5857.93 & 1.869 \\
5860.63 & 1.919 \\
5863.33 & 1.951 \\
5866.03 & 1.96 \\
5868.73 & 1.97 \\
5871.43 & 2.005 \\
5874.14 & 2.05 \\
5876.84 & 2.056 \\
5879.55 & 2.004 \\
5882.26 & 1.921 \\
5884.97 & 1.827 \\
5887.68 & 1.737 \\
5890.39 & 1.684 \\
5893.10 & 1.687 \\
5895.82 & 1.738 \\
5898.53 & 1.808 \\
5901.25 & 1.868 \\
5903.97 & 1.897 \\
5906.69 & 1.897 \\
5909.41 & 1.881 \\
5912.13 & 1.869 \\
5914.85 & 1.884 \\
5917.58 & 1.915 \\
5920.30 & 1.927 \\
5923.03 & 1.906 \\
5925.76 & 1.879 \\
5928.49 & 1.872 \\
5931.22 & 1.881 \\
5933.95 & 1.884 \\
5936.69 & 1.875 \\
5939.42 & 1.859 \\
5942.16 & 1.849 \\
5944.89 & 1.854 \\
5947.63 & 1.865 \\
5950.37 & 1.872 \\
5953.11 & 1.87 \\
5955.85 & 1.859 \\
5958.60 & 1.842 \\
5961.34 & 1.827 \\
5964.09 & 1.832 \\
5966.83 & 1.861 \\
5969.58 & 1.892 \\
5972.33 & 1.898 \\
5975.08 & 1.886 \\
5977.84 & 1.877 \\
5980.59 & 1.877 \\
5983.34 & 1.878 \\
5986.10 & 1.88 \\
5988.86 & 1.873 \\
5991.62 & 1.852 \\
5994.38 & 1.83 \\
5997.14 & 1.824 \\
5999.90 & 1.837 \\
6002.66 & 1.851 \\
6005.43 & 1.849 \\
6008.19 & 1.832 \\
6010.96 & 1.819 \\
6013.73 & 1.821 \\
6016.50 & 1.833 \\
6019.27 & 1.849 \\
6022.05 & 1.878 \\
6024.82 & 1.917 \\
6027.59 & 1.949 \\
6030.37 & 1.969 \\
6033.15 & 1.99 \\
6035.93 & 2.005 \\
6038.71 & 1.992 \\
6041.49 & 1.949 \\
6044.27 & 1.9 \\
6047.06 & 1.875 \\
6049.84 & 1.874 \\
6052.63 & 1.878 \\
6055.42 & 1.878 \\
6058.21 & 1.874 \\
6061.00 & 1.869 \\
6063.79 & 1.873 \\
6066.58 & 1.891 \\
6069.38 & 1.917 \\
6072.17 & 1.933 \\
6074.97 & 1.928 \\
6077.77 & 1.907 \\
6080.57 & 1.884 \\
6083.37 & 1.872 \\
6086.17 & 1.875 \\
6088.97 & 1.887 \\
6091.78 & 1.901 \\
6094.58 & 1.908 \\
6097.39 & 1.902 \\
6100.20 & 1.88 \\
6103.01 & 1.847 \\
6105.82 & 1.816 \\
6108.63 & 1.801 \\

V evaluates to 0.04 mag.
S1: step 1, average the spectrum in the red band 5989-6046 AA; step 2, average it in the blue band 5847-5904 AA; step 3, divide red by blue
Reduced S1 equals 1.0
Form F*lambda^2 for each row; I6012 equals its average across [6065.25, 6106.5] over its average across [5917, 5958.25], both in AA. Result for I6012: 1.06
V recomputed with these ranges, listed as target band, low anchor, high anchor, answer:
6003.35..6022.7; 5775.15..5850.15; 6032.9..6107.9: 0.039 mag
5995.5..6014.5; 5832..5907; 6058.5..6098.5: 0.034 mag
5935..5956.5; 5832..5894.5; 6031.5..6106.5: 0.021 mag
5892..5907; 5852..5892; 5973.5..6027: 0.050 mag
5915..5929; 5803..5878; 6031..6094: 0.017 mag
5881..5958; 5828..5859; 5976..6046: 0.023 mag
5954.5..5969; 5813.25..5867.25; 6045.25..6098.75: 0.033 mag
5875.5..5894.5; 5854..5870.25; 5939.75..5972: 0.035 mag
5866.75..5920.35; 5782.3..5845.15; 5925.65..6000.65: 0.010 mag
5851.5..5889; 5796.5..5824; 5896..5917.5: -0.011 mag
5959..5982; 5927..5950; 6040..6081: 0.004 mag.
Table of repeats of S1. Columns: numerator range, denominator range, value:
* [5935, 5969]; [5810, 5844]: 0.95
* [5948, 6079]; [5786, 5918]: 0.99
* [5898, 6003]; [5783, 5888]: 0.97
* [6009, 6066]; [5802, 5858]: 0.98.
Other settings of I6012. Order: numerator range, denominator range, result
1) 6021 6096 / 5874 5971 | 1.07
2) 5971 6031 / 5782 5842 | 1.02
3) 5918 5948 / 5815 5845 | 1.00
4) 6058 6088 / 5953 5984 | 1.05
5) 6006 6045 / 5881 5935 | 1.07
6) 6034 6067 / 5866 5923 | 1.07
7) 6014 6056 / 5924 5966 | 1.06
